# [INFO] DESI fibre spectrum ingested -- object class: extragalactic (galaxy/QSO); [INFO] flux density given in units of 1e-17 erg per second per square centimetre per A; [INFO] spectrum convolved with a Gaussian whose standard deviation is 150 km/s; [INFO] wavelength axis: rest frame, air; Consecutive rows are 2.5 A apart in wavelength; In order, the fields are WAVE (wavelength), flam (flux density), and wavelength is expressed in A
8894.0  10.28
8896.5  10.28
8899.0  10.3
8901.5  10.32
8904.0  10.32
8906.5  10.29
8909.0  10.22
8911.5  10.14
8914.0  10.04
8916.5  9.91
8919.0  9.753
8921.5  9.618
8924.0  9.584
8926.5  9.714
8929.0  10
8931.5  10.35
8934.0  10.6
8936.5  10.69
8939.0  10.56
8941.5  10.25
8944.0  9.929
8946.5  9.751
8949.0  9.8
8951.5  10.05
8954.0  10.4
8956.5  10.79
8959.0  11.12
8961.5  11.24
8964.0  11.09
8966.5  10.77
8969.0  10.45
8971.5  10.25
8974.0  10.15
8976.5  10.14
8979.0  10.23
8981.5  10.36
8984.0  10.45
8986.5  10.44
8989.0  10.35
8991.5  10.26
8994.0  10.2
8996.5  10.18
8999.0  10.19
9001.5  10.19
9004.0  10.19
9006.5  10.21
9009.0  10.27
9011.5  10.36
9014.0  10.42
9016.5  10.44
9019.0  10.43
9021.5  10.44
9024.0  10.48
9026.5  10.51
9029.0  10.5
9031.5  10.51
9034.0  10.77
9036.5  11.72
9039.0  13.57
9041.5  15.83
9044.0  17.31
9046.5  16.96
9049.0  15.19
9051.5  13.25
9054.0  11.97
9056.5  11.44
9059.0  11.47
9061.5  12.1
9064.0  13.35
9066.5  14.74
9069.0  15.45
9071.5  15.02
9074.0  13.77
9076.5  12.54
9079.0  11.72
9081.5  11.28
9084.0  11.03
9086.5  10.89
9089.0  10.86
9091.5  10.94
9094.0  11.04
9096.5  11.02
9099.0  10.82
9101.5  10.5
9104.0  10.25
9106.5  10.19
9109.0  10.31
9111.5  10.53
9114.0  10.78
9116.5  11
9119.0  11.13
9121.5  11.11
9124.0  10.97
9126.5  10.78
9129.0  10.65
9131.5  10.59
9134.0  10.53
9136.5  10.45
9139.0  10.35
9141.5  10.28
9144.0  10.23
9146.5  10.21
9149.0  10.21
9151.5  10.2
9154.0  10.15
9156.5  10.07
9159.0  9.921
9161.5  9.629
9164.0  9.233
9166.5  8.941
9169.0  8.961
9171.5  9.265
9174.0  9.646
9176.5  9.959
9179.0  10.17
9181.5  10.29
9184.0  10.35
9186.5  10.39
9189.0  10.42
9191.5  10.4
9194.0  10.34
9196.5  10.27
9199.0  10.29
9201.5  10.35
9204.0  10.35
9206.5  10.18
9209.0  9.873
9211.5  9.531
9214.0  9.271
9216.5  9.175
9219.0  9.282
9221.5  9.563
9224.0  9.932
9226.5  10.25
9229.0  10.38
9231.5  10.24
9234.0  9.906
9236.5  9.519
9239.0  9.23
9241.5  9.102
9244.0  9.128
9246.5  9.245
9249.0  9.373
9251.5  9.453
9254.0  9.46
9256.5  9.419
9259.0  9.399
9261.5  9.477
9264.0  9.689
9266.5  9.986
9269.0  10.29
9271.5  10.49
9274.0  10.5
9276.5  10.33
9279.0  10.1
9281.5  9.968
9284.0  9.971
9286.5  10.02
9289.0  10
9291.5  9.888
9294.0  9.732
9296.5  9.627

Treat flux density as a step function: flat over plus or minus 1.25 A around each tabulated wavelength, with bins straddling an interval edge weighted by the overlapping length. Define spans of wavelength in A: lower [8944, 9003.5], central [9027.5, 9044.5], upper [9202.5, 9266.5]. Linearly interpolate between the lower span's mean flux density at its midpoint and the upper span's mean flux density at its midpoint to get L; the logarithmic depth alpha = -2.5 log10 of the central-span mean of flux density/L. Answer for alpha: -0.24 mag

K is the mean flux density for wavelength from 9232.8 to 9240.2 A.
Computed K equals 9.55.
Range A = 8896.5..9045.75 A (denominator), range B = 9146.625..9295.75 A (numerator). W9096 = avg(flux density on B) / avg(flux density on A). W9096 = 0.9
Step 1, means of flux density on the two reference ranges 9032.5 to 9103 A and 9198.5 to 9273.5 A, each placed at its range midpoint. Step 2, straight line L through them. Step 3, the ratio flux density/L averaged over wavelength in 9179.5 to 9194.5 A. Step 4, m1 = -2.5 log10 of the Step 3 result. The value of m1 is 0.025 mag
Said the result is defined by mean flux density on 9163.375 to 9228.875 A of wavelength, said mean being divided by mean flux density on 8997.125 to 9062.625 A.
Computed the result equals 0.84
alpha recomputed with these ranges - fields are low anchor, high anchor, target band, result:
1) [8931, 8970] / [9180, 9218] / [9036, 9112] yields -0.211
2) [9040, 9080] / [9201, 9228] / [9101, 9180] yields 0.151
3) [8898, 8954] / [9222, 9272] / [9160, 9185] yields 0.016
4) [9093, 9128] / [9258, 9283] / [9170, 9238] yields 0.037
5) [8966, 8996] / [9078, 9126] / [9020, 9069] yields -0.204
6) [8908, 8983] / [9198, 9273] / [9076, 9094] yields -0.127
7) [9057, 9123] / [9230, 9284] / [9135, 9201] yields 0.077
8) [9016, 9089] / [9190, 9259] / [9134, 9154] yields 0.080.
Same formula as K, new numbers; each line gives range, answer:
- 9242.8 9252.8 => 9.3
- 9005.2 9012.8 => 10.3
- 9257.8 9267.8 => 9.64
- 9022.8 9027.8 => 10.5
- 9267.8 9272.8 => 10.4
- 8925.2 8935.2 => 10.2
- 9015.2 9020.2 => 10.4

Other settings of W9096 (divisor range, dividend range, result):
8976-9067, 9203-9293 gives 0.85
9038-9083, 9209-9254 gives 0.70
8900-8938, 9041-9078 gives 1.38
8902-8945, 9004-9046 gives 1.14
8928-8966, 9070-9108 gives 1.10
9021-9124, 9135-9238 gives 0.83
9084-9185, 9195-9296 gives 0.95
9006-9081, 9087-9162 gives 0.85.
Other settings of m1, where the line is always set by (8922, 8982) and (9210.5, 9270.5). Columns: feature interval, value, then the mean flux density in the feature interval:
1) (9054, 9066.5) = -0.222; 12.3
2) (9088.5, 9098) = -0.103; 11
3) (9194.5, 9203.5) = -0.066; 10.3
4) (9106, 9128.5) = -0.090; 10.8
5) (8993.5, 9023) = -0.011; 10.3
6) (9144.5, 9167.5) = -0.005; 9.86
